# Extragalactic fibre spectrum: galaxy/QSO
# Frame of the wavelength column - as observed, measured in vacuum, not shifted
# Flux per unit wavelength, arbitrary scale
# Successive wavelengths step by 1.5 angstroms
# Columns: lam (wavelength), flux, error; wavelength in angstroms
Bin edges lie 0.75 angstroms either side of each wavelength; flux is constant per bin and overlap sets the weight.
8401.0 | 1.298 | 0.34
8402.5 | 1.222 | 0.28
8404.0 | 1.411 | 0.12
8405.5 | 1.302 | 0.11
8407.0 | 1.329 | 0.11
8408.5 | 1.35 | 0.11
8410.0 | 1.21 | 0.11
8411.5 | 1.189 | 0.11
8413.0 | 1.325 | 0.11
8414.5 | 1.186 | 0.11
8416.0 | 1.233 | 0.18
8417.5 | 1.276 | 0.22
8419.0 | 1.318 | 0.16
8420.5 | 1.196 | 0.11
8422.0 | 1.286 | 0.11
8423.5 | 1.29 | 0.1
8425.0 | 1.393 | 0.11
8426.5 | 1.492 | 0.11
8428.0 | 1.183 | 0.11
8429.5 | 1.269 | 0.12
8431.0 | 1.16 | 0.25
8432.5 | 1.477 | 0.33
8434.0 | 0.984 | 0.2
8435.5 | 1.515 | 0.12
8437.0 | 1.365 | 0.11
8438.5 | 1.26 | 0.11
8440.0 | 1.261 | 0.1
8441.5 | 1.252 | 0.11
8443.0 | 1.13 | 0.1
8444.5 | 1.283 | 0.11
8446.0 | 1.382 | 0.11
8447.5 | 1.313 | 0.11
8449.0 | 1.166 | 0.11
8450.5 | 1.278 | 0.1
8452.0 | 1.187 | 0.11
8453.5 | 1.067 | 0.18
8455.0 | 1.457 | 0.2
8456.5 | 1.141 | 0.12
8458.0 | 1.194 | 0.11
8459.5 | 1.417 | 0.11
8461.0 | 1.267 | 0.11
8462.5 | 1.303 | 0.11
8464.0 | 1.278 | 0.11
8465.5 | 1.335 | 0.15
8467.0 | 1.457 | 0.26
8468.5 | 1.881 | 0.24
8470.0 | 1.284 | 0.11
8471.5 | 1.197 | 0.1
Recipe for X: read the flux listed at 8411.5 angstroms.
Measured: 1.189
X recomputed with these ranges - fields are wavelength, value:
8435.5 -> 1.515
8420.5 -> 1.196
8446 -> 1.382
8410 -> 1.21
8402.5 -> 1.222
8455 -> 1.457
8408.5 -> 1.35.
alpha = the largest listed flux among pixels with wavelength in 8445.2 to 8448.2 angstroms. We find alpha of 1.382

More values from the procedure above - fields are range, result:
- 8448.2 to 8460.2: 1.457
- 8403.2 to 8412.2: 1.411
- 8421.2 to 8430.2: 1.492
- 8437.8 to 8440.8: 1.261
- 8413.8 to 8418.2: 1.276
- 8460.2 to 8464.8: 1.303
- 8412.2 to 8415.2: 1.325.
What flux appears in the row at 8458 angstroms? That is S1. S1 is 1.194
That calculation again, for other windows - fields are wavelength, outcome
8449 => 1.166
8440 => 1.261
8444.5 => 1.283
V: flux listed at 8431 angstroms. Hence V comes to 1.16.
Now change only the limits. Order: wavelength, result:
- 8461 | 1.267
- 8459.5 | 1.417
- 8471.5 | 1.197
